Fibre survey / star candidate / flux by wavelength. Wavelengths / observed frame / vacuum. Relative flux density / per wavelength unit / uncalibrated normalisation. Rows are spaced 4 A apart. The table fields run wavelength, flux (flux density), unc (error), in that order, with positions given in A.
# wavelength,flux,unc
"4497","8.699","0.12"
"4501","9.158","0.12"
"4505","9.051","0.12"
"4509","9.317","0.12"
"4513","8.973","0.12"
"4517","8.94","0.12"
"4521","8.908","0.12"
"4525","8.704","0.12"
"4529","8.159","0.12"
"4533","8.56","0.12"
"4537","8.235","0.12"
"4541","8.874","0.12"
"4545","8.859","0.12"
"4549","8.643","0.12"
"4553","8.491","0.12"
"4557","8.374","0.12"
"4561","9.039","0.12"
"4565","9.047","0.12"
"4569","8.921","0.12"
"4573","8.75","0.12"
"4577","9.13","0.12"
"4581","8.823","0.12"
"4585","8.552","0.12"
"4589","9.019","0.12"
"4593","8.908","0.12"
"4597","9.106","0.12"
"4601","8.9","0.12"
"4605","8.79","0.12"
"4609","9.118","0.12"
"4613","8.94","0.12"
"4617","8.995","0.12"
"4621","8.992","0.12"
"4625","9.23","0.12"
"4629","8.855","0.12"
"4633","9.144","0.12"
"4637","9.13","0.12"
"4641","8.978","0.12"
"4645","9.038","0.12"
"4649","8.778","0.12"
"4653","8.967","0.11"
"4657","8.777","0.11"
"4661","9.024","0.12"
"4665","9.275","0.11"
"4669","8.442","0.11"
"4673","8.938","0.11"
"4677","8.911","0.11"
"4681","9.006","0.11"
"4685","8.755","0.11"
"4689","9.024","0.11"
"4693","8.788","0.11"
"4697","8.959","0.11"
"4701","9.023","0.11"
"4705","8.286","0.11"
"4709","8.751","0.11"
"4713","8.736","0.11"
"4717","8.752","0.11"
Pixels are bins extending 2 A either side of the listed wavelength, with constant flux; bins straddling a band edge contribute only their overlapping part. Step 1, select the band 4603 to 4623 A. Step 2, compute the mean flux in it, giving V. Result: 8.97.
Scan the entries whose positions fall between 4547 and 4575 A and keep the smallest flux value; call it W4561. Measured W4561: 8.374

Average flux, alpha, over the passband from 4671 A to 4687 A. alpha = 8.9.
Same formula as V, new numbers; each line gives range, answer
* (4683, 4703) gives 8.91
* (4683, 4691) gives 8.89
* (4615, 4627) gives 9.07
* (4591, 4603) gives 8.97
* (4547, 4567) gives 8.72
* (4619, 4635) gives 9.06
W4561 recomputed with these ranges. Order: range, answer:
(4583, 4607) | 8.552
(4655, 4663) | 8.777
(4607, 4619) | 8.94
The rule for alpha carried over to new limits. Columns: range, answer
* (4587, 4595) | 8.96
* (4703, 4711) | 8.52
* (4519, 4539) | 8.51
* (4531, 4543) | 8.56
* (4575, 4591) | 8.88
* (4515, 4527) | 8.85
